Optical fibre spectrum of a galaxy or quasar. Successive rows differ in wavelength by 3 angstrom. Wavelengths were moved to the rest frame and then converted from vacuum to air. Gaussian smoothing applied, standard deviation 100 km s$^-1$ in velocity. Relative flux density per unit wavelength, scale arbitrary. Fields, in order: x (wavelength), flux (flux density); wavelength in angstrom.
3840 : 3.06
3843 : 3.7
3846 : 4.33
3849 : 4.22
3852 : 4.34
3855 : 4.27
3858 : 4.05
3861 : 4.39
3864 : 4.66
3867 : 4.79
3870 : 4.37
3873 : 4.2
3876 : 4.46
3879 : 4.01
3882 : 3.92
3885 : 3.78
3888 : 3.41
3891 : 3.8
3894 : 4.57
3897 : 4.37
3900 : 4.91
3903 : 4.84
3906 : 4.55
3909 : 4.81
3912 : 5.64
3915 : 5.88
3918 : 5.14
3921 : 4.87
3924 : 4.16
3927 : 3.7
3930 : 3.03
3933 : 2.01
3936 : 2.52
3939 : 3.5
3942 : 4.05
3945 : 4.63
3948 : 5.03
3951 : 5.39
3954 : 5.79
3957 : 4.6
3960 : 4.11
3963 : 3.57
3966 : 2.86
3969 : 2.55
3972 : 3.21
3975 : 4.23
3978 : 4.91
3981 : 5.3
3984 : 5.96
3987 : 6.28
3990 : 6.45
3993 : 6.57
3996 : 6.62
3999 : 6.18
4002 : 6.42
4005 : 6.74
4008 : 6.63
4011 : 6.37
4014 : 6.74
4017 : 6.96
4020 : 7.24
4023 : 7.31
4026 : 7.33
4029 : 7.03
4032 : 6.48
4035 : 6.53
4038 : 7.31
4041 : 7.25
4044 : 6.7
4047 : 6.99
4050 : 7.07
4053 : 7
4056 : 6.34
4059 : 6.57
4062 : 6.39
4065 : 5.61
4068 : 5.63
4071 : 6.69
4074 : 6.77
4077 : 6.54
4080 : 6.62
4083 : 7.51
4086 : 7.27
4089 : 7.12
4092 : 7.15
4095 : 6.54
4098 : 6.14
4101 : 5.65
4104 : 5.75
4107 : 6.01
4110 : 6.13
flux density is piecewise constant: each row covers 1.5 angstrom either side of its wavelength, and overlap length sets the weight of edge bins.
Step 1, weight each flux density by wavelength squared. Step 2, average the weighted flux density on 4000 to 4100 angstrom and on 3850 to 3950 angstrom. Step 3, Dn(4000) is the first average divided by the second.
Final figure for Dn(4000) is 1.7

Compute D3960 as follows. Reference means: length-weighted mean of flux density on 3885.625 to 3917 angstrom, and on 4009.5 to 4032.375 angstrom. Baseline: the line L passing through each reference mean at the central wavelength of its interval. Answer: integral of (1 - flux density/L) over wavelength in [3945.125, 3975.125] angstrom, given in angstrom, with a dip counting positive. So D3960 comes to 8.3 angstrom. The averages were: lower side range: 4.66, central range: 4.15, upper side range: 6.95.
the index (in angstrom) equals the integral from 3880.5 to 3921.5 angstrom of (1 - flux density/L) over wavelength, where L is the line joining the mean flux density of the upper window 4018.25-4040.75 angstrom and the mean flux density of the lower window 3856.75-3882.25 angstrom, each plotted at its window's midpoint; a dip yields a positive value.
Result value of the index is 2.4 angstrom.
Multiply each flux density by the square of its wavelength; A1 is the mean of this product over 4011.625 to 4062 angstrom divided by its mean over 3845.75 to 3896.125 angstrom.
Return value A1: 1.8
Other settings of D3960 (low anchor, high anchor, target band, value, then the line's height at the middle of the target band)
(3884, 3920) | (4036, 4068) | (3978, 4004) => -1.3 angstrom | 5.85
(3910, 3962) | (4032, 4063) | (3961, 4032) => -0.7 angstrom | 5.68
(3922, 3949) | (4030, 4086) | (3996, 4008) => -2.7 angstrom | 5.29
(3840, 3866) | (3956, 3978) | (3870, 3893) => 0.4 angstrom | 4.05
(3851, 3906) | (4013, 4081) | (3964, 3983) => 6.0 angstrom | 5.67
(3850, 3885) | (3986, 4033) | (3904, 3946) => 8.4 angstrom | 5.27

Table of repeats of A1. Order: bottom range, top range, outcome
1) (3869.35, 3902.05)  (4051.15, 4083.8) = 1.71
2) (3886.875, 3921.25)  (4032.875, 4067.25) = 1.51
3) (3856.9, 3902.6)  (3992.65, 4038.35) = 1.70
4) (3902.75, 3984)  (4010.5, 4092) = 1.68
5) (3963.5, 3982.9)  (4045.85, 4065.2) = 1.78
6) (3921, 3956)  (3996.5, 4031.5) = 1.75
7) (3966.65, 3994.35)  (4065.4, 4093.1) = 1.43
